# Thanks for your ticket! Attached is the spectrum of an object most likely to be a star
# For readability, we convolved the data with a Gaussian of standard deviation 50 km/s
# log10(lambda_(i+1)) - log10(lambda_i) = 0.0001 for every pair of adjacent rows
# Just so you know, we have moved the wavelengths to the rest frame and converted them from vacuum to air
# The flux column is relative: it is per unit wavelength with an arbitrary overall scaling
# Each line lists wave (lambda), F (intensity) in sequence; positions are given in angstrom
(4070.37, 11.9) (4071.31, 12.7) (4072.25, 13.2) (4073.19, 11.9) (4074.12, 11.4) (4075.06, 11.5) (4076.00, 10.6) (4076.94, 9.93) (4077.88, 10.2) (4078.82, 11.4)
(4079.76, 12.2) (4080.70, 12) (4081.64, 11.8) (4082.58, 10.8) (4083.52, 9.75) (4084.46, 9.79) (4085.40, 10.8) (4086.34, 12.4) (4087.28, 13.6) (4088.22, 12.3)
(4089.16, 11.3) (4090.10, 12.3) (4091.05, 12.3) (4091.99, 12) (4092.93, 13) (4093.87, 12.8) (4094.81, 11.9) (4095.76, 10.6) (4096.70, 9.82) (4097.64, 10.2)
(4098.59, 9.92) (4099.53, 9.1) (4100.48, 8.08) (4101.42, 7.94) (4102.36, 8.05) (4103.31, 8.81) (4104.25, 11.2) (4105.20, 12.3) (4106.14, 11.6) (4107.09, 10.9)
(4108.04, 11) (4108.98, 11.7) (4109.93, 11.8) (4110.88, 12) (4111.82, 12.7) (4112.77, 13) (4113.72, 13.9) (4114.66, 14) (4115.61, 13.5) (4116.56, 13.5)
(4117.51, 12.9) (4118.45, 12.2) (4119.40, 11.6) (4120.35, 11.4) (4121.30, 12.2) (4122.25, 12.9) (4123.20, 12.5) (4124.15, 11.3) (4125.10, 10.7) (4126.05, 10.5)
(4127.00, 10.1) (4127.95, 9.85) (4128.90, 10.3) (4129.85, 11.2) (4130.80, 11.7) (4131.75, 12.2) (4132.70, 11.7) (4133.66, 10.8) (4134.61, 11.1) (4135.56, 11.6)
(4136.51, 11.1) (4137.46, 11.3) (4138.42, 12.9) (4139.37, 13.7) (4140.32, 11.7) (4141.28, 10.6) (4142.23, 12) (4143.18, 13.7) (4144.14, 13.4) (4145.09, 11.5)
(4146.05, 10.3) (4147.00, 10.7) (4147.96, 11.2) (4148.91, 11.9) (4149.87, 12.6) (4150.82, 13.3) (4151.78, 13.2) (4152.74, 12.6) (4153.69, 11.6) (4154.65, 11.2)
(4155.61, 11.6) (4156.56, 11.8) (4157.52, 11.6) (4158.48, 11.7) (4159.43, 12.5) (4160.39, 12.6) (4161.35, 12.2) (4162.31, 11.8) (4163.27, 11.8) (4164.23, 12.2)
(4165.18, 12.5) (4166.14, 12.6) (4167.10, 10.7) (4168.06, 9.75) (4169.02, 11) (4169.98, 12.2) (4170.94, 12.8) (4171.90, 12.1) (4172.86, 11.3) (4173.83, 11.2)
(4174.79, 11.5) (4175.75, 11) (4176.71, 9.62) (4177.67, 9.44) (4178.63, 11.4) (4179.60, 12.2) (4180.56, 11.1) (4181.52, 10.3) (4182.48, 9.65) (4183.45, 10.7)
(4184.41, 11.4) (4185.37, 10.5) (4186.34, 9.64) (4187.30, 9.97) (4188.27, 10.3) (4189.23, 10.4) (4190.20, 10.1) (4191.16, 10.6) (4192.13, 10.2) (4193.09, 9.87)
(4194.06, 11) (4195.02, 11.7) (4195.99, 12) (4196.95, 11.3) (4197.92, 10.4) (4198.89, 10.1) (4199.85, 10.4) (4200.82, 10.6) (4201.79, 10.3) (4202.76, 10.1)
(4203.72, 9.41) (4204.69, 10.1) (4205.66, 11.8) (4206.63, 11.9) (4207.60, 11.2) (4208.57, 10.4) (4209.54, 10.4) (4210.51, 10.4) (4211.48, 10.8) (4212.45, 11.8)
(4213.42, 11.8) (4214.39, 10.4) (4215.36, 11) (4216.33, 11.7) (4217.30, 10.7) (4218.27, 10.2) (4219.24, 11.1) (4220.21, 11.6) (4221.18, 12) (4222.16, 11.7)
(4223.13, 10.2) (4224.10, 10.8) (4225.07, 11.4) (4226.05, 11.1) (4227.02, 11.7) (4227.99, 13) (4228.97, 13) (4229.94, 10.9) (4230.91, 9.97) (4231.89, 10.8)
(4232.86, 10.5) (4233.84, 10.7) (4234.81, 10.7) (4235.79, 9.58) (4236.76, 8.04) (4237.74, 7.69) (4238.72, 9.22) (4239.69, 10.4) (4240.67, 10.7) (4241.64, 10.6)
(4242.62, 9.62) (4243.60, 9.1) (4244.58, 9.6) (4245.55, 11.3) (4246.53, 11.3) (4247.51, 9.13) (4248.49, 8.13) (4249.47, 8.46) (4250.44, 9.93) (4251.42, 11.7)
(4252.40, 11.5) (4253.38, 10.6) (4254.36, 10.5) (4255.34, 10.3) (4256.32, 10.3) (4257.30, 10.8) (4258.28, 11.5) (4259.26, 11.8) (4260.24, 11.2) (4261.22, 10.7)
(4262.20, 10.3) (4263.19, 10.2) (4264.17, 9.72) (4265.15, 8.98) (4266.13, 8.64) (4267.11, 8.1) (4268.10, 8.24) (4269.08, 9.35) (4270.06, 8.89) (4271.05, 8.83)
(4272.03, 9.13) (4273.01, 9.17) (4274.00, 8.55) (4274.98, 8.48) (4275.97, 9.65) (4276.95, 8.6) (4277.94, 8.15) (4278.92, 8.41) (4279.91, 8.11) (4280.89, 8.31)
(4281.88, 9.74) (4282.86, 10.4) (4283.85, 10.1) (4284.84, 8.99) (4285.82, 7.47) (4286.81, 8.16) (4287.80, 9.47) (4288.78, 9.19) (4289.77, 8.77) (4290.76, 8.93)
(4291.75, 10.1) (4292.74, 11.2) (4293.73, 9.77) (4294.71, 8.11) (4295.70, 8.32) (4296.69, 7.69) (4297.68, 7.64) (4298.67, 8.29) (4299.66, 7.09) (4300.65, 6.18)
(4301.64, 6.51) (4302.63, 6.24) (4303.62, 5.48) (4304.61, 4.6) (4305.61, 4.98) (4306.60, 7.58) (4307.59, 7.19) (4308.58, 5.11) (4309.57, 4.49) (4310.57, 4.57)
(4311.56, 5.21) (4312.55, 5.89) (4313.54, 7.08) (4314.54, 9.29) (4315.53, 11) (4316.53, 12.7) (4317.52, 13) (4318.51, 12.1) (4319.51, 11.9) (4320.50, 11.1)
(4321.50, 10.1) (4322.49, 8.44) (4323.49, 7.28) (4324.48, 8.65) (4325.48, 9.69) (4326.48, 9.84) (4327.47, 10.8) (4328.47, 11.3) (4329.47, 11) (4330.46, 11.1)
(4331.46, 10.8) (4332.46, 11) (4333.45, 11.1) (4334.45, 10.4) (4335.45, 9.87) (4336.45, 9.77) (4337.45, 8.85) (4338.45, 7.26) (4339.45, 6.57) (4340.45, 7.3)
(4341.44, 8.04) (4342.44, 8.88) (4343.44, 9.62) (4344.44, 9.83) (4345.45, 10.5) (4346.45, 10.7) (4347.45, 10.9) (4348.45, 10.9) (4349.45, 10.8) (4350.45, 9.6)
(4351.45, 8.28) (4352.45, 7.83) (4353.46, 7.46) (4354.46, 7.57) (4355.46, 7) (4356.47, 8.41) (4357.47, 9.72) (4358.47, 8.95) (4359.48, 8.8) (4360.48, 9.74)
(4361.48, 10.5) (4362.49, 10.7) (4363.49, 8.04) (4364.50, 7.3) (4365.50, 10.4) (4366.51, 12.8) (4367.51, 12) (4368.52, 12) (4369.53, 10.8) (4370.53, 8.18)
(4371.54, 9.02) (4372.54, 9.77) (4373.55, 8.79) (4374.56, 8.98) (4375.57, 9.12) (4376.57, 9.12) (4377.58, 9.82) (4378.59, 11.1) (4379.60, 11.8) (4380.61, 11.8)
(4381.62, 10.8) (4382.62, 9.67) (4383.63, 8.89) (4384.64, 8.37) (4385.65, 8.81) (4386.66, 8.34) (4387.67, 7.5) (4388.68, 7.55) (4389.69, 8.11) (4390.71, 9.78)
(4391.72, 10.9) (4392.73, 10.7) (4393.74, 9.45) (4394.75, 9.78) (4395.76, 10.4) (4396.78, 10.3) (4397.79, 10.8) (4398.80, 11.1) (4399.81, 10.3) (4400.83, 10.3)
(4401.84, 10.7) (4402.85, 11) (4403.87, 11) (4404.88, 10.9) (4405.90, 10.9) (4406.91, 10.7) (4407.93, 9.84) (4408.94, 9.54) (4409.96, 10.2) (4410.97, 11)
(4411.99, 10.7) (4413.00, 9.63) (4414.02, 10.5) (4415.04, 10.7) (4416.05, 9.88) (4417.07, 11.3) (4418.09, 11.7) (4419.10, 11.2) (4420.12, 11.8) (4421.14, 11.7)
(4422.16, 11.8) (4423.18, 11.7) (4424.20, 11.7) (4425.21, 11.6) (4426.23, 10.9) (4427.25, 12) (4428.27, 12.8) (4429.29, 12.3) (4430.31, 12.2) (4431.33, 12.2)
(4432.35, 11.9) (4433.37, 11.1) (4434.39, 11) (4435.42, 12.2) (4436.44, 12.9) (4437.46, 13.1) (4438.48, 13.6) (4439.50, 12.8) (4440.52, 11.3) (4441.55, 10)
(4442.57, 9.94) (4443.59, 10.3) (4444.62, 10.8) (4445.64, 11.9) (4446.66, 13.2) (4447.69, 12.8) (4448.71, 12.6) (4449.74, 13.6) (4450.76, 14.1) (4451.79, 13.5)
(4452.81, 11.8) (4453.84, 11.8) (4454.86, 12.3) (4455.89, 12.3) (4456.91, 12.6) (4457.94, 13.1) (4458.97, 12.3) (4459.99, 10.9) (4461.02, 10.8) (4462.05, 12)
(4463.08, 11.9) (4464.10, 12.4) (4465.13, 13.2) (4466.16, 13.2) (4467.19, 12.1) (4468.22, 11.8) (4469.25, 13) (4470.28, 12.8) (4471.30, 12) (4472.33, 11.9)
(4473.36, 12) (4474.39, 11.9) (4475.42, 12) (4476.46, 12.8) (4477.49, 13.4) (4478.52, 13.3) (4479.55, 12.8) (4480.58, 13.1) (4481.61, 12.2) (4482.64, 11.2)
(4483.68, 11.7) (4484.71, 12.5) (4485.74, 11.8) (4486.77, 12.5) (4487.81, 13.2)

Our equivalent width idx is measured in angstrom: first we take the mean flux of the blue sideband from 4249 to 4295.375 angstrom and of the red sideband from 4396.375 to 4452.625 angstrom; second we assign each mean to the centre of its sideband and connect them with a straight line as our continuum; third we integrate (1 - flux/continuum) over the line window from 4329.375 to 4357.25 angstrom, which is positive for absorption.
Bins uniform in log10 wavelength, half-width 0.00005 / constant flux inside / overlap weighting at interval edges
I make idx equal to 2.9 angstrom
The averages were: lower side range 9.52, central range 9.31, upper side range 11.5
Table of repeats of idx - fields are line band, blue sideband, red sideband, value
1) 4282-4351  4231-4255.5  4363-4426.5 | 8.4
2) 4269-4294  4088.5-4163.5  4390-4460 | 5.3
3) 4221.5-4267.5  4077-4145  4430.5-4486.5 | 5.6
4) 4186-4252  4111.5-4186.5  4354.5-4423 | 3.8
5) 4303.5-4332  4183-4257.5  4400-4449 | 5.8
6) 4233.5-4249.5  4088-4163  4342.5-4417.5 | 1.7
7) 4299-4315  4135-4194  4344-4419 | 6.6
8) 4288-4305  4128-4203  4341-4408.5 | 4.0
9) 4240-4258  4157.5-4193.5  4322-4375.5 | 0.4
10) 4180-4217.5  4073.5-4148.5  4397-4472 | 2.7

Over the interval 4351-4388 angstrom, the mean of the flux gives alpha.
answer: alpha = 9.42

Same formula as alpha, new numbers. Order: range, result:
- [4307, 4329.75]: 9.01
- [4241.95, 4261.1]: 10.4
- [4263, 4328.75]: 8.57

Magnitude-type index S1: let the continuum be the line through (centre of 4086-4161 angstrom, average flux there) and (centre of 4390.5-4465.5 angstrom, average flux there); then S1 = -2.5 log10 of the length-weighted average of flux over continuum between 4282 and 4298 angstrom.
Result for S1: 0.26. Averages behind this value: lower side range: 11.7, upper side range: 11.5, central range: 9.05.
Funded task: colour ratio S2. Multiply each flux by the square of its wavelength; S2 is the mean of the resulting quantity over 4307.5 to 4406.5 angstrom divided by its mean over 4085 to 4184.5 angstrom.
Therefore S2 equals 0.92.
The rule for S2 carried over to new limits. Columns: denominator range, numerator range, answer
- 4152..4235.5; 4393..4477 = 1.17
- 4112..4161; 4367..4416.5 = 0.95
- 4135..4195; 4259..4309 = 0.79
